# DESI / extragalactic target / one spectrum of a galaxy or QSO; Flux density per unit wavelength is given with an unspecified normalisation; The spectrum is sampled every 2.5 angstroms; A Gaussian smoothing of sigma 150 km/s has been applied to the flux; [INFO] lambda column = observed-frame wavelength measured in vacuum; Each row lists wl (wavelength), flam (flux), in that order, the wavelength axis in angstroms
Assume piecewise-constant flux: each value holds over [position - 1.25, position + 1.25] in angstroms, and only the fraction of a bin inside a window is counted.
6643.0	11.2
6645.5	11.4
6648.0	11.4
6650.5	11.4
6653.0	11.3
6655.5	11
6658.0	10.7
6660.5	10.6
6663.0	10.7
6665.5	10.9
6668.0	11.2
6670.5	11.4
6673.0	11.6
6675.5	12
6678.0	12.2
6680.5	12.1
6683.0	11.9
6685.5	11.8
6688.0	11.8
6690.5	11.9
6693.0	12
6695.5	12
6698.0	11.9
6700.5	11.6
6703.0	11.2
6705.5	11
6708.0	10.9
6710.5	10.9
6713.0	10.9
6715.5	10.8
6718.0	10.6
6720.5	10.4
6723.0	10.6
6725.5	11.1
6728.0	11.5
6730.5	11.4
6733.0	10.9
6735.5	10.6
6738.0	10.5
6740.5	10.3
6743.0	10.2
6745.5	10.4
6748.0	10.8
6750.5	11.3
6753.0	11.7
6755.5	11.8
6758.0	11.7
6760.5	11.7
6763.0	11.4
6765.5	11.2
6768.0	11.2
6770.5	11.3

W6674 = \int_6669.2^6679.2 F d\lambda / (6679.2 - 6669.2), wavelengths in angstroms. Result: 11.8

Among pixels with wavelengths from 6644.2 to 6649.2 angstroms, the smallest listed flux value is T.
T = 11.4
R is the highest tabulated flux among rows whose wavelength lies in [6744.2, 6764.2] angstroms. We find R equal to 11.8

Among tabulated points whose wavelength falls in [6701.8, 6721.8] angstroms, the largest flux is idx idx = 11.2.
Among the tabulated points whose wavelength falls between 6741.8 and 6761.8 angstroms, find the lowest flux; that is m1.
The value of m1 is 10.2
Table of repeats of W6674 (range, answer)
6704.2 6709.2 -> 11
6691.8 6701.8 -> 11.9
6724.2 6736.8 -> 11.1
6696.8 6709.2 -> 11.3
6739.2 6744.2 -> 10.3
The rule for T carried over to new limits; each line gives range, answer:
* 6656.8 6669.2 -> 10.6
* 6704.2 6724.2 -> 10.4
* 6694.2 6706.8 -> 11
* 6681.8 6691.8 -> 11.8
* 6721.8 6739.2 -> 10.5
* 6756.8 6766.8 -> 11.2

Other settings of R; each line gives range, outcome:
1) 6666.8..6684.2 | 12.2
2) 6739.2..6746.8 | 10.4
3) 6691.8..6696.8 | 12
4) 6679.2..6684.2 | 12.1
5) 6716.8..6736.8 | 11.5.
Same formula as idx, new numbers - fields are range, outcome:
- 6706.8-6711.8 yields 10.9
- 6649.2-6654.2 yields 11.4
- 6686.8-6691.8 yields 11.9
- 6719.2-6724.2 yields 10.6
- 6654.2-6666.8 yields 11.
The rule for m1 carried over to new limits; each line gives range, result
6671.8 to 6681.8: 11.6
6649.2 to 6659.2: 10.7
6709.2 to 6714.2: 10.9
